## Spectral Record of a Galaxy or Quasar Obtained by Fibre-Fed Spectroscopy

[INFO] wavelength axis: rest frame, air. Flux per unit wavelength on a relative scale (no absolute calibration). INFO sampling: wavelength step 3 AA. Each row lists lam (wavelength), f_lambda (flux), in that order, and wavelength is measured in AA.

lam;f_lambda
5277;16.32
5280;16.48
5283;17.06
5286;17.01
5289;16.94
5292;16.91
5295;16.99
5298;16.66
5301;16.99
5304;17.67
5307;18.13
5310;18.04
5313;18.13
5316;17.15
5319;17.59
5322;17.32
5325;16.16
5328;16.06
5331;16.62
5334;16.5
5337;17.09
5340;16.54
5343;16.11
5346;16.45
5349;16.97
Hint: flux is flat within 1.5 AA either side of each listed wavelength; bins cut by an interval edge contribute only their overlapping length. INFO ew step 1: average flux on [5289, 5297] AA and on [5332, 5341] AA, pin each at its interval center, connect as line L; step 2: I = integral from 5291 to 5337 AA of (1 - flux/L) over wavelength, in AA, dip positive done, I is -0.8 AA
